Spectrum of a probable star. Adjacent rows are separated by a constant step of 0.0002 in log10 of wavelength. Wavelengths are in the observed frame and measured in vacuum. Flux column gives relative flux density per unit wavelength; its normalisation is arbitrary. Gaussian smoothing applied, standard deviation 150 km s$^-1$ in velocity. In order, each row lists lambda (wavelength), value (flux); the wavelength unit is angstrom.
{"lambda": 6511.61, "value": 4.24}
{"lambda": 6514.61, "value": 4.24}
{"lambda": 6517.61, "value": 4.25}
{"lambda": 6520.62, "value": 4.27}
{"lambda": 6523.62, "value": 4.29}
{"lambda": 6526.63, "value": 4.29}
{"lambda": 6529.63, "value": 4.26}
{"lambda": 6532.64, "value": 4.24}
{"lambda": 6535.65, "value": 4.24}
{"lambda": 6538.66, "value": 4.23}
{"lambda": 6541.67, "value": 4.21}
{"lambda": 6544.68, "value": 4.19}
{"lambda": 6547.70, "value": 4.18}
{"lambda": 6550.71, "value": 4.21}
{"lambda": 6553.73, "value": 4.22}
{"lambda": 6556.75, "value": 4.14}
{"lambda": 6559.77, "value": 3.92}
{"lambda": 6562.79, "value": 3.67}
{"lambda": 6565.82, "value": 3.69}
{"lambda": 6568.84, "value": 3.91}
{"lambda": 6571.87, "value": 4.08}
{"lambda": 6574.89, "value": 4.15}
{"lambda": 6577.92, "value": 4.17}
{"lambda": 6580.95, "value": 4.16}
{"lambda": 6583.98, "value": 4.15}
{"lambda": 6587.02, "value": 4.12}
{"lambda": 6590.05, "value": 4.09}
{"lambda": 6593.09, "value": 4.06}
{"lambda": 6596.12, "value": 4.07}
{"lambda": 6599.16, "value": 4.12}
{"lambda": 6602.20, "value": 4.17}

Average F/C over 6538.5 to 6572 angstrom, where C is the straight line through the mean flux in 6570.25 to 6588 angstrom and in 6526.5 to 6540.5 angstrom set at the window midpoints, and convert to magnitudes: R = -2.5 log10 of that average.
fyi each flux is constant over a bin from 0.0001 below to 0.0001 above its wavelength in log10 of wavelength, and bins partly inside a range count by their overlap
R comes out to 0.04 mag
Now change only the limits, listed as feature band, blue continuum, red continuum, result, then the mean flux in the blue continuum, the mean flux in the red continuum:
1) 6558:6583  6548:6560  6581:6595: 0.04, 4.15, 4.11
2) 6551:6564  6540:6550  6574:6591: 0.04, 4.2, 4.14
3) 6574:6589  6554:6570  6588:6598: -0.04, 3.89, 4.08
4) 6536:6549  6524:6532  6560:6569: -0.04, 4.27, 3.76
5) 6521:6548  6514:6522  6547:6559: -0.01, 4.25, 4.17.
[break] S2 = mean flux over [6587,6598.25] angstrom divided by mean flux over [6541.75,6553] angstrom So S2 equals 1.0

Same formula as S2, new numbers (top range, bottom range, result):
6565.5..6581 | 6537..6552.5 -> 0.96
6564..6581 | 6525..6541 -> 0.94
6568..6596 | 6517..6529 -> 0.96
